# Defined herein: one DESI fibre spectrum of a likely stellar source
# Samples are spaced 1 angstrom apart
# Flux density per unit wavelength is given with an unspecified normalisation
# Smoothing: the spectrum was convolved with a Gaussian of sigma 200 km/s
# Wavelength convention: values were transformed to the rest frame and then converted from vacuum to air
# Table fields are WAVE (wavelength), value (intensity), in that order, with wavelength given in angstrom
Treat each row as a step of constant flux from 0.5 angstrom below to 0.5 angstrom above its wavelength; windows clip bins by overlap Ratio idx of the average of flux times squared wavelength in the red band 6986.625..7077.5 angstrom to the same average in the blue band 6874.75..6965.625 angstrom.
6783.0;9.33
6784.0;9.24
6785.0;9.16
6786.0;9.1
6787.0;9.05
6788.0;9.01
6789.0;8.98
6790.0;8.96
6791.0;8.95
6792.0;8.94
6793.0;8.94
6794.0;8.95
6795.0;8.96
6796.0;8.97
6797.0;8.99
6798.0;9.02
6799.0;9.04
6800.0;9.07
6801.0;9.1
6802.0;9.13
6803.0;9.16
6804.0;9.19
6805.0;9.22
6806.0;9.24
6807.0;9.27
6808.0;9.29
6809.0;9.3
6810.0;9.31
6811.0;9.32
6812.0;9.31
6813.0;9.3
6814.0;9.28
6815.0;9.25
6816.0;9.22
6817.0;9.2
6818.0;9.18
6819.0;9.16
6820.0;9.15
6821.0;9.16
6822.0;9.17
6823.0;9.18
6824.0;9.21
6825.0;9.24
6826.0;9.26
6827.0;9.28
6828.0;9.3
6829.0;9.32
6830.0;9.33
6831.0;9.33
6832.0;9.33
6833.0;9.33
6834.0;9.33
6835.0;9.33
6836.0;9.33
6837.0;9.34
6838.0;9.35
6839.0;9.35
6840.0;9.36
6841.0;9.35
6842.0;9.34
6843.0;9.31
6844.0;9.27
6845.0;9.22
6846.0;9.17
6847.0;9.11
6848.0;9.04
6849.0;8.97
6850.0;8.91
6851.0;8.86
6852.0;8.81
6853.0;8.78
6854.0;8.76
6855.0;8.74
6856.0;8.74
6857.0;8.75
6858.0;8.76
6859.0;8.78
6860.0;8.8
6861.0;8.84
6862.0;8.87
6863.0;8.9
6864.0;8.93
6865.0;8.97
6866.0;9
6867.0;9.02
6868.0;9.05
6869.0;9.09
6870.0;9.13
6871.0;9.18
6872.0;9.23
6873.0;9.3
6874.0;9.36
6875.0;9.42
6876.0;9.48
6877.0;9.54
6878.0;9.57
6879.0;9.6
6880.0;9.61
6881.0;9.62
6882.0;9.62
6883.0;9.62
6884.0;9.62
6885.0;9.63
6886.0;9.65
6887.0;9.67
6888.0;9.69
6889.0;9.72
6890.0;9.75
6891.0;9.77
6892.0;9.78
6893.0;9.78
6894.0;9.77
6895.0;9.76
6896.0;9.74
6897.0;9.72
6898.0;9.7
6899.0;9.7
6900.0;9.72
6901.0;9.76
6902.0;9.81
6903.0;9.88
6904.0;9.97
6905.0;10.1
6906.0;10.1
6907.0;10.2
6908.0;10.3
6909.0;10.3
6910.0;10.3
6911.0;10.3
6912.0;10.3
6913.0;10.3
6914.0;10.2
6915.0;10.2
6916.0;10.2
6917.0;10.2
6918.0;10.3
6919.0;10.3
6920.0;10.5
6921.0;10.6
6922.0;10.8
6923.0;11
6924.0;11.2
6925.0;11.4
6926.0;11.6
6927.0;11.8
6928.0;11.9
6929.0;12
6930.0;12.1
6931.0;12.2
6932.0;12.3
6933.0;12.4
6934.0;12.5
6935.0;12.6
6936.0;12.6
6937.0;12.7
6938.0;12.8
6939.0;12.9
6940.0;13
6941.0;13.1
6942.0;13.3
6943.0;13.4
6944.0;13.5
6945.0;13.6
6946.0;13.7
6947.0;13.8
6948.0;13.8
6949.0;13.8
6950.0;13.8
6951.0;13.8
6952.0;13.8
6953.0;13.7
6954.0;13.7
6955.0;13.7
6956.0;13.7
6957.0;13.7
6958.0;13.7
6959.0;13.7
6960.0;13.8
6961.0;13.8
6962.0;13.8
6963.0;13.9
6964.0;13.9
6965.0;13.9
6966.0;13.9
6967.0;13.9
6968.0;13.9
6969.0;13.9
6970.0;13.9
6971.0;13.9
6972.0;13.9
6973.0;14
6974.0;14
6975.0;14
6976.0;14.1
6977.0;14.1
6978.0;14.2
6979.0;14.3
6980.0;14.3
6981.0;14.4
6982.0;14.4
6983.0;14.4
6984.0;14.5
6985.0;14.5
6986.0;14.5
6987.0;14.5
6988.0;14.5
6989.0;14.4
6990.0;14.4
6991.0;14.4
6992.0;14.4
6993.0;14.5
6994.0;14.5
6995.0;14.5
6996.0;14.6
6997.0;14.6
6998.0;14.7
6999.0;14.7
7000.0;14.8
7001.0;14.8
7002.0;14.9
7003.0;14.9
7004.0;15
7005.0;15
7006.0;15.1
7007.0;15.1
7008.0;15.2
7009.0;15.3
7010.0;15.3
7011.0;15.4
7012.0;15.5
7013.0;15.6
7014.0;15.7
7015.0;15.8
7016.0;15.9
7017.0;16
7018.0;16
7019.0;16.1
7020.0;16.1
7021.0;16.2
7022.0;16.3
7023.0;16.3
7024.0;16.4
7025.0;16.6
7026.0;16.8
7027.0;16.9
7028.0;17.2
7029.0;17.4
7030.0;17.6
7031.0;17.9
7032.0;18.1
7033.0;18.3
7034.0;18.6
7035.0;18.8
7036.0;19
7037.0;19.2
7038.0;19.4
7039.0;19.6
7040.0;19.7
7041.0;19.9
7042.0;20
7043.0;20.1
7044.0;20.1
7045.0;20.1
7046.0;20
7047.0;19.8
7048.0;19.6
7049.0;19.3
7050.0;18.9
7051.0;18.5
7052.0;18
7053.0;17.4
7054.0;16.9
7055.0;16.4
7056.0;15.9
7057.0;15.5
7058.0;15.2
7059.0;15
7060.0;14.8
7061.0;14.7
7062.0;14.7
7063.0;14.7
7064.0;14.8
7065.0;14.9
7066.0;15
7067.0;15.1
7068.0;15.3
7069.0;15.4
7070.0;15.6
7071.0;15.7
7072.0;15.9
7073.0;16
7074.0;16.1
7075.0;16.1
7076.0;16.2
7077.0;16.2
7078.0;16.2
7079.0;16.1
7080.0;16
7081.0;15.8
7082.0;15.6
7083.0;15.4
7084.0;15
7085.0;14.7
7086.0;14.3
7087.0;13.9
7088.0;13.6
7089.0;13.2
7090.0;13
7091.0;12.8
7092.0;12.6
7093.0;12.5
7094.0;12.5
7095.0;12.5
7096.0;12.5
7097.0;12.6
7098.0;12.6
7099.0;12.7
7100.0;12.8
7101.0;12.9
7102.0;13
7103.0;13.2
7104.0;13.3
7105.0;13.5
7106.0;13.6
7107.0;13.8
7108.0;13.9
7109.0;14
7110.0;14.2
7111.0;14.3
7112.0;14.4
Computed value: 1.48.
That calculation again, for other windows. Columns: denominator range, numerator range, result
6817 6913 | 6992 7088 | 1.83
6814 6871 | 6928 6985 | 1.54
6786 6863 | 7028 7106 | 1.88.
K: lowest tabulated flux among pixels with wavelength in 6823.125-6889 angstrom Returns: 8.74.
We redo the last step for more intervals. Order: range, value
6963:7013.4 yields 13.9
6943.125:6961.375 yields 13.5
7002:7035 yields 14.9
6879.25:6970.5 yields 9.61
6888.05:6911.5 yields 9.7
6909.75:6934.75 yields 10.2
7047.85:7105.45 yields 12.5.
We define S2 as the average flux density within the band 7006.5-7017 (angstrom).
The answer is 15.5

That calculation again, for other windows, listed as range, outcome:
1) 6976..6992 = 14.4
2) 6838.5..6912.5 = 9.43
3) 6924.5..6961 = 13.1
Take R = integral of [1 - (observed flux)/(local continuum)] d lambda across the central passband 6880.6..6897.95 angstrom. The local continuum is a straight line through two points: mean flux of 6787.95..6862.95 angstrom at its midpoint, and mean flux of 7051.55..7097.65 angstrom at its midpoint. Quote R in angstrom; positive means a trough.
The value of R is 1.5 angstrom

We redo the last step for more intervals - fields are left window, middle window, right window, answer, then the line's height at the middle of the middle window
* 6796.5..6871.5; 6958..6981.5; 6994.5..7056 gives 1.2 angstrom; 14.7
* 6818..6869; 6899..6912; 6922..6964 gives 1.7 angstrom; 11.5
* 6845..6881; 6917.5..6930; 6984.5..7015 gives 0.5 angstrom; 11.6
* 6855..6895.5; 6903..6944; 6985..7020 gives 0.5 angstrom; 11.5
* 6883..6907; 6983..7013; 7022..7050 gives 2.6 angstrom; 16.2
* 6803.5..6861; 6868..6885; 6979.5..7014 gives 2.0 angstrom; 10.7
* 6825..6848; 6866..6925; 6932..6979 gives 8.0 angstrom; 11.4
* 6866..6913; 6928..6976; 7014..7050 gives -0.4 angstrom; 13.3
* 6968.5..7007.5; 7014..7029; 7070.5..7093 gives -1.8 angstrom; 14.6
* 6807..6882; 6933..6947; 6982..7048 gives 0.2 angstrom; 13.2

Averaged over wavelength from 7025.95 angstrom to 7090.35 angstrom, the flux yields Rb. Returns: 16.8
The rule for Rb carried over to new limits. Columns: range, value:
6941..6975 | 13.8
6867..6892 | 9.49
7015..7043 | 17.7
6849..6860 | 8.8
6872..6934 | 10.3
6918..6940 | 11.8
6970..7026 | 14.9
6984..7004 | 14.6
